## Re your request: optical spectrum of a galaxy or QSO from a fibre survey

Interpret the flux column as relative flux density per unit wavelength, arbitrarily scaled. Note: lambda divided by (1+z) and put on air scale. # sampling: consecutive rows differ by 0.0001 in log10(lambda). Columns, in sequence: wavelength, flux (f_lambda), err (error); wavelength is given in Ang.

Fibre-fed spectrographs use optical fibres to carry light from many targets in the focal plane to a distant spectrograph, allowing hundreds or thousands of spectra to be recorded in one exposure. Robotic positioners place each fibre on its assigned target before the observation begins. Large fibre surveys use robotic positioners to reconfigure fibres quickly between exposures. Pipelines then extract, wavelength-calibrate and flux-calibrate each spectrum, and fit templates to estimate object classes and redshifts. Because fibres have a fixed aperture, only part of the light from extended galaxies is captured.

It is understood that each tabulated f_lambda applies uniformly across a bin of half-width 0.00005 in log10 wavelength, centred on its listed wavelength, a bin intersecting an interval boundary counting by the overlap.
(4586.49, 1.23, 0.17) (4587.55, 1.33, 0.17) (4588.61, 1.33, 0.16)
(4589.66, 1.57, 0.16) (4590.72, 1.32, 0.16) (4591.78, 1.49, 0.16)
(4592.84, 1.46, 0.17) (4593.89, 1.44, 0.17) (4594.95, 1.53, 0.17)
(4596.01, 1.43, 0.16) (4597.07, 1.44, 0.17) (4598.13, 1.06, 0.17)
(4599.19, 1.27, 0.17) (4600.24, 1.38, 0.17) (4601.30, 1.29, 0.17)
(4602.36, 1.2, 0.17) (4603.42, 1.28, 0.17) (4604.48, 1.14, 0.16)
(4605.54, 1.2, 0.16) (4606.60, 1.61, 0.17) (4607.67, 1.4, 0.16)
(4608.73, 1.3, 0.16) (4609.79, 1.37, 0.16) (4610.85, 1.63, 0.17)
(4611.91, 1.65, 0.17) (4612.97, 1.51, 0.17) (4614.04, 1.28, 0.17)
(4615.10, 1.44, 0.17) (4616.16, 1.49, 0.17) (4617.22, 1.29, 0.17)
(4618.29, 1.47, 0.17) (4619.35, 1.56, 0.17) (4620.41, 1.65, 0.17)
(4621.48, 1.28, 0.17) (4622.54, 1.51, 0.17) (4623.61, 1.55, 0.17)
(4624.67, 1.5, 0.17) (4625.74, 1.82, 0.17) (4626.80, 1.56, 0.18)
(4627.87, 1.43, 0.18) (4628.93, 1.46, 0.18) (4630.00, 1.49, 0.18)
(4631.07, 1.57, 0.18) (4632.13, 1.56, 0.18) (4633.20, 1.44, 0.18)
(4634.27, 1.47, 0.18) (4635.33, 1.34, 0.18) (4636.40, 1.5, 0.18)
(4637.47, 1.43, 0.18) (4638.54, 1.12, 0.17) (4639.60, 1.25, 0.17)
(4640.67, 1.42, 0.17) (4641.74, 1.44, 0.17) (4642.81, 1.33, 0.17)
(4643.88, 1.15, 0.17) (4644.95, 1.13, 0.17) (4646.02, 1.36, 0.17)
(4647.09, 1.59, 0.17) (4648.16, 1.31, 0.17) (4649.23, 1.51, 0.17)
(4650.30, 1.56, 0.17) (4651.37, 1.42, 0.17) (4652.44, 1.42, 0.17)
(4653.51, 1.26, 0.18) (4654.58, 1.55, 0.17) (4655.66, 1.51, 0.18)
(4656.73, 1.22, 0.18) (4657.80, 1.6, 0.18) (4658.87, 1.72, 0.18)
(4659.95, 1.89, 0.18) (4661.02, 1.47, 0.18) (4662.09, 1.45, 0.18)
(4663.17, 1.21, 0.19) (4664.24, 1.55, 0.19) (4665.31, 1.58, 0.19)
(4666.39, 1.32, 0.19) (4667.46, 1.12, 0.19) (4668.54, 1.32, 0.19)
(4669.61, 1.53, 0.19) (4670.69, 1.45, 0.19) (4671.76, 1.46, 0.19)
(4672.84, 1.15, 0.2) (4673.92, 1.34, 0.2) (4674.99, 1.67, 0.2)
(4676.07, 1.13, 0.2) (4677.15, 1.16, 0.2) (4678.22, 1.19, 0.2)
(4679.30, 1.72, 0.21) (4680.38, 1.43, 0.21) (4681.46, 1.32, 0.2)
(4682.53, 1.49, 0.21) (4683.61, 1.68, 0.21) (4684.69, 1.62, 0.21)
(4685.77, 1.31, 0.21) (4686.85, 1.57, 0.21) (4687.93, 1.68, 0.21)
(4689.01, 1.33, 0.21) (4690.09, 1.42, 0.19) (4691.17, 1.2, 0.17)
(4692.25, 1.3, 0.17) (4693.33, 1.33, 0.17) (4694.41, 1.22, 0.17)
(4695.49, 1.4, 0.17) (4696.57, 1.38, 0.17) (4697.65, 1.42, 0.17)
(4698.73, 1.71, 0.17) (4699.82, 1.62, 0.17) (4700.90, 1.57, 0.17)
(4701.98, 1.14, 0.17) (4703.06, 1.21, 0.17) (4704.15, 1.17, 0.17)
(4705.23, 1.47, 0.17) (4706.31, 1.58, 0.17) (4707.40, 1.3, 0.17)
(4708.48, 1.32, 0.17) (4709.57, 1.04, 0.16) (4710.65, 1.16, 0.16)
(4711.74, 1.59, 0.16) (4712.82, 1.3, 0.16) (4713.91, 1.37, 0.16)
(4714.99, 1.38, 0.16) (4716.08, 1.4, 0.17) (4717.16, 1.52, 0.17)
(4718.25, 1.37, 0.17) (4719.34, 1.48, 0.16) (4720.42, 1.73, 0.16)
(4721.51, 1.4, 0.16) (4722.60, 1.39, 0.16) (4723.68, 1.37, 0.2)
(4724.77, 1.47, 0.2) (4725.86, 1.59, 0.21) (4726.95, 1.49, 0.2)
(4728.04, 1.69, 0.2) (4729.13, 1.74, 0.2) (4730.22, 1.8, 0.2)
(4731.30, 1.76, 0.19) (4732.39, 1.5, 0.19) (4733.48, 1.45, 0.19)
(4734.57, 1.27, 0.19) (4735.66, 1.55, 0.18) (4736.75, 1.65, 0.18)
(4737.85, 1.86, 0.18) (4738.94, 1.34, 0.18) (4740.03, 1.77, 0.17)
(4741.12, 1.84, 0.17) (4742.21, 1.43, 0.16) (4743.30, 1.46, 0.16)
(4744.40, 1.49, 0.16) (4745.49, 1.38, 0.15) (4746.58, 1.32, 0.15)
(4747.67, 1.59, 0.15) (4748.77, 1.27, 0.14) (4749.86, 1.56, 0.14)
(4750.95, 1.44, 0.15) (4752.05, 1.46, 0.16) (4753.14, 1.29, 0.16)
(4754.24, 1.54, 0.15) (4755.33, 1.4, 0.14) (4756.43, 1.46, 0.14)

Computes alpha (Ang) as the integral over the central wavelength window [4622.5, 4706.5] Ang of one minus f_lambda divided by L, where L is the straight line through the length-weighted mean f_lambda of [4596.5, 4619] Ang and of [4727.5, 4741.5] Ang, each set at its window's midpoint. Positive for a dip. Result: 3.2 Ang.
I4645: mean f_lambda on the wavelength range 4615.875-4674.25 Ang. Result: 1.44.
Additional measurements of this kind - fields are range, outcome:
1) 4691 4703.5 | 1.38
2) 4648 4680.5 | 1.43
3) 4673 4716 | 1.39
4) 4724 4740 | 1.59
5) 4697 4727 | 1.41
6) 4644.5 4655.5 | 1.42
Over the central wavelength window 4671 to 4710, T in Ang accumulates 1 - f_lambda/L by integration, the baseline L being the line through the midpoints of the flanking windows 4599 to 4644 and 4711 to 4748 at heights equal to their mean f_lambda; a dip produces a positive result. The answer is 2.44 Ang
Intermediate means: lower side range 1.42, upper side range 1.52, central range 1.39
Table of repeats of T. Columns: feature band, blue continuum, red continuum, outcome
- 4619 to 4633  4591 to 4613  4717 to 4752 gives -1.2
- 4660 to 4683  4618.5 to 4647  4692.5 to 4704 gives 0.2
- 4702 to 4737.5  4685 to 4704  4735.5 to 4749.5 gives 0.5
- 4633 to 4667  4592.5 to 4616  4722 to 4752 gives 0.3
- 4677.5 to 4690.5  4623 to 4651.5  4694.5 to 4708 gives -0.6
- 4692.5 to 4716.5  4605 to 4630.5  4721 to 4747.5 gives 2.5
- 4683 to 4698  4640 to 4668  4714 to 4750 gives 0.5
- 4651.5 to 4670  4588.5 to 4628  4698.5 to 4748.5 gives -0.1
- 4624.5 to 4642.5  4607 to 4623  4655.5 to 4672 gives 0.0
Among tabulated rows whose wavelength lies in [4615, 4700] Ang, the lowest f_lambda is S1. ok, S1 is 1.12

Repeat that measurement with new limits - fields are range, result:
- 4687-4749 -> 1.04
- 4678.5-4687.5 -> 1.31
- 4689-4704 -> 1.14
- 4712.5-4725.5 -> 1.3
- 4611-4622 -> 1.28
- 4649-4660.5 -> 1.22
